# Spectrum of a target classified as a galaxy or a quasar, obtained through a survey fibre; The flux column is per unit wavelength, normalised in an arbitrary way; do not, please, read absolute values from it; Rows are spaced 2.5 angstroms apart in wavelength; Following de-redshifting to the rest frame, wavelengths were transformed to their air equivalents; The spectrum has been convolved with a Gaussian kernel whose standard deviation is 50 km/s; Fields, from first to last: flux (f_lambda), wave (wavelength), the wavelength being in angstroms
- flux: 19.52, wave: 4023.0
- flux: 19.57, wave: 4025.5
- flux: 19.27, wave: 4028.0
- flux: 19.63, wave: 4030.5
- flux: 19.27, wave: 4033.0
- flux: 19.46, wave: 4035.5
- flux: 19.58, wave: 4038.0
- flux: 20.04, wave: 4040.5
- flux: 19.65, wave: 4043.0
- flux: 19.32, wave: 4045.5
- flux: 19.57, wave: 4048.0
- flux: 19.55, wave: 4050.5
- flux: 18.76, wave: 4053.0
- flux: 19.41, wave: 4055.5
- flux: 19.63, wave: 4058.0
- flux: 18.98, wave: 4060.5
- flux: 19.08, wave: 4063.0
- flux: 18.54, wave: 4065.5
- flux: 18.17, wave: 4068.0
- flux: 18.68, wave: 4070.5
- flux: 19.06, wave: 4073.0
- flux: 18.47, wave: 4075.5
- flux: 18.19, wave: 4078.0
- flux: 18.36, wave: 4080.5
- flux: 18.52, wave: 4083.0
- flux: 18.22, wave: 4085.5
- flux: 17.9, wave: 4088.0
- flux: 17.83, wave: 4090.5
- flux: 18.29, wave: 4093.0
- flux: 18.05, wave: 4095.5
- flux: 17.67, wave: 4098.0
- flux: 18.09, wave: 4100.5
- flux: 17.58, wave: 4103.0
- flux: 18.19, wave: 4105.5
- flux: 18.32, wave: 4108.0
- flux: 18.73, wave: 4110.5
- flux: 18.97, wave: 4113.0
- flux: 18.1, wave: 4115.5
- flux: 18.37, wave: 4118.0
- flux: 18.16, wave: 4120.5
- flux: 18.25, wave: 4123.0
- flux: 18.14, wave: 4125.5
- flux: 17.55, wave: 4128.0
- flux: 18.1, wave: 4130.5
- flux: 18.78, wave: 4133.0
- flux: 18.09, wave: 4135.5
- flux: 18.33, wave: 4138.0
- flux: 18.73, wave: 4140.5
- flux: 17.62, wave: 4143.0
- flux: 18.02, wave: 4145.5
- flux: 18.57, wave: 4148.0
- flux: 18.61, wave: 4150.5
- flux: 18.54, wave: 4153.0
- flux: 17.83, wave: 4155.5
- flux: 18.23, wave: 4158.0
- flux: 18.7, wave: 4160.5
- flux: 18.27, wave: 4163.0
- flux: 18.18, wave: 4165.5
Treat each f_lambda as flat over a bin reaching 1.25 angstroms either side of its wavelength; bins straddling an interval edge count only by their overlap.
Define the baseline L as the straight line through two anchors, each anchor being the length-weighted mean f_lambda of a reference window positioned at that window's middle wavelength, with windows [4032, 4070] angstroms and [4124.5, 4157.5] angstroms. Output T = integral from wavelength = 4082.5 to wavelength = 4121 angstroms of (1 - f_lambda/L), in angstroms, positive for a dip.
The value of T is 1.01 angstroms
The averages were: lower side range 19.3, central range 18.2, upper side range 18.2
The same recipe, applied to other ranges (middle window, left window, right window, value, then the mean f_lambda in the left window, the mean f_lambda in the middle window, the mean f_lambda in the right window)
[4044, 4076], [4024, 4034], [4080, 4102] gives -0.5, 19.4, 19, 18.1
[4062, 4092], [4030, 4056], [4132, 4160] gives 1.1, 19.5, 18.4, 18.3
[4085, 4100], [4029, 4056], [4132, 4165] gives 0.7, 19.5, 18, 18.3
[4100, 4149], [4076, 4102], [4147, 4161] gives 0.1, 18.1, 18.2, 18.4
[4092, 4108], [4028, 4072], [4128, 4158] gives 0.6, 19.3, 18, 18.3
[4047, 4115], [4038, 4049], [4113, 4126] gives 1.5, 19.6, 18.5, 18.3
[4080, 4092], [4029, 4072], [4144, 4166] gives 0.5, 19.3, 18.2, 18.3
